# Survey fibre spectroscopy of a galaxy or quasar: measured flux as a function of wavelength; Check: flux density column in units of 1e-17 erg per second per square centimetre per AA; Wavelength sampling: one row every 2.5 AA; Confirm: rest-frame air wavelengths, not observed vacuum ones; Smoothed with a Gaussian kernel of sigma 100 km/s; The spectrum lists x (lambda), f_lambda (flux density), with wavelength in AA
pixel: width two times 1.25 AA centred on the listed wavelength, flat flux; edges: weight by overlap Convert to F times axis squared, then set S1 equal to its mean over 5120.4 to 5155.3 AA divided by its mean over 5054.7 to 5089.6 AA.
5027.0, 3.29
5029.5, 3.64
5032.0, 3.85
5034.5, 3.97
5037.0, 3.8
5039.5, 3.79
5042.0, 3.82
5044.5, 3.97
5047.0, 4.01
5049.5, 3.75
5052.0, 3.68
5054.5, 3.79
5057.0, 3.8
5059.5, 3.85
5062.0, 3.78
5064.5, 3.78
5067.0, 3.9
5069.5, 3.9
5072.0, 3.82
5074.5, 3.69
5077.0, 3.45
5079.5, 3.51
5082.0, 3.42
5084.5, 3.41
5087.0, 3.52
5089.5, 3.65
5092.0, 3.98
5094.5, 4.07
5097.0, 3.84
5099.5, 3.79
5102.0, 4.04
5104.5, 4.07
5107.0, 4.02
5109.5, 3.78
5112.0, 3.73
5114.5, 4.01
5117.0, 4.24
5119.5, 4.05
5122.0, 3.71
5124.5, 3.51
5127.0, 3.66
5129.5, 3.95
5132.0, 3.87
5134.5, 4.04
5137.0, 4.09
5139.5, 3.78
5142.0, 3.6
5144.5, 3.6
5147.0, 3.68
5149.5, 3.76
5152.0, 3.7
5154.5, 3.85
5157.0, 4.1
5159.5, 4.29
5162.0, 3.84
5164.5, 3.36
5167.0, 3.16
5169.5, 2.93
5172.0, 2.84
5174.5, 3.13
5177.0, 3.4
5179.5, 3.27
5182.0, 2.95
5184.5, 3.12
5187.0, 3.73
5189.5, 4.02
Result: 1.05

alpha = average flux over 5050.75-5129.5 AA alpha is 3.79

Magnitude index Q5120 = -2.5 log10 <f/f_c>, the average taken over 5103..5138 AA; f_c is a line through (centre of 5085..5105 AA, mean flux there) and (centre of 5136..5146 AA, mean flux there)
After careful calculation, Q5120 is -0.03 mag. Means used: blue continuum 3.85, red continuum 3.76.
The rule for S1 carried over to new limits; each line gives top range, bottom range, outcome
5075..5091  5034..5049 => 0.92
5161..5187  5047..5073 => 0.88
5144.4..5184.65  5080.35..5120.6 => 0.93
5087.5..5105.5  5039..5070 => 1.04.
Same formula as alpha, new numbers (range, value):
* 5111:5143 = 3.87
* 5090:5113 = 3.92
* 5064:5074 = 3.84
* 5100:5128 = 3.89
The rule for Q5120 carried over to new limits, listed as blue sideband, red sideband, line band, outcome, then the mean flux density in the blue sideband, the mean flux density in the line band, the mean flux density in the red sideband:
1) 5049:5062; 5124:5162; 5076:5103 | 0.03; 3.78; 3.7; 3.84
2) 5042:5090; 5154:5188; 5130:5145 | -0.10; 3.72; 3.85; 3.41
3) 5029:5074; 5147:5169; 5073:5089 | 0.09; 3.83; 3.51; 3.72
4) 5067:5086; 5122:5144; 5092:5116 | -0.06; 3.62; 3.93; 3.8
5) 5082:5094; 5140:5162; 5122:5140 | -0.02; 3.64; 3.84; 3.82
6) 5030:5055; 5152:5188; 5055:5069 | -0.01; 3.84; 3.82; 3.43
